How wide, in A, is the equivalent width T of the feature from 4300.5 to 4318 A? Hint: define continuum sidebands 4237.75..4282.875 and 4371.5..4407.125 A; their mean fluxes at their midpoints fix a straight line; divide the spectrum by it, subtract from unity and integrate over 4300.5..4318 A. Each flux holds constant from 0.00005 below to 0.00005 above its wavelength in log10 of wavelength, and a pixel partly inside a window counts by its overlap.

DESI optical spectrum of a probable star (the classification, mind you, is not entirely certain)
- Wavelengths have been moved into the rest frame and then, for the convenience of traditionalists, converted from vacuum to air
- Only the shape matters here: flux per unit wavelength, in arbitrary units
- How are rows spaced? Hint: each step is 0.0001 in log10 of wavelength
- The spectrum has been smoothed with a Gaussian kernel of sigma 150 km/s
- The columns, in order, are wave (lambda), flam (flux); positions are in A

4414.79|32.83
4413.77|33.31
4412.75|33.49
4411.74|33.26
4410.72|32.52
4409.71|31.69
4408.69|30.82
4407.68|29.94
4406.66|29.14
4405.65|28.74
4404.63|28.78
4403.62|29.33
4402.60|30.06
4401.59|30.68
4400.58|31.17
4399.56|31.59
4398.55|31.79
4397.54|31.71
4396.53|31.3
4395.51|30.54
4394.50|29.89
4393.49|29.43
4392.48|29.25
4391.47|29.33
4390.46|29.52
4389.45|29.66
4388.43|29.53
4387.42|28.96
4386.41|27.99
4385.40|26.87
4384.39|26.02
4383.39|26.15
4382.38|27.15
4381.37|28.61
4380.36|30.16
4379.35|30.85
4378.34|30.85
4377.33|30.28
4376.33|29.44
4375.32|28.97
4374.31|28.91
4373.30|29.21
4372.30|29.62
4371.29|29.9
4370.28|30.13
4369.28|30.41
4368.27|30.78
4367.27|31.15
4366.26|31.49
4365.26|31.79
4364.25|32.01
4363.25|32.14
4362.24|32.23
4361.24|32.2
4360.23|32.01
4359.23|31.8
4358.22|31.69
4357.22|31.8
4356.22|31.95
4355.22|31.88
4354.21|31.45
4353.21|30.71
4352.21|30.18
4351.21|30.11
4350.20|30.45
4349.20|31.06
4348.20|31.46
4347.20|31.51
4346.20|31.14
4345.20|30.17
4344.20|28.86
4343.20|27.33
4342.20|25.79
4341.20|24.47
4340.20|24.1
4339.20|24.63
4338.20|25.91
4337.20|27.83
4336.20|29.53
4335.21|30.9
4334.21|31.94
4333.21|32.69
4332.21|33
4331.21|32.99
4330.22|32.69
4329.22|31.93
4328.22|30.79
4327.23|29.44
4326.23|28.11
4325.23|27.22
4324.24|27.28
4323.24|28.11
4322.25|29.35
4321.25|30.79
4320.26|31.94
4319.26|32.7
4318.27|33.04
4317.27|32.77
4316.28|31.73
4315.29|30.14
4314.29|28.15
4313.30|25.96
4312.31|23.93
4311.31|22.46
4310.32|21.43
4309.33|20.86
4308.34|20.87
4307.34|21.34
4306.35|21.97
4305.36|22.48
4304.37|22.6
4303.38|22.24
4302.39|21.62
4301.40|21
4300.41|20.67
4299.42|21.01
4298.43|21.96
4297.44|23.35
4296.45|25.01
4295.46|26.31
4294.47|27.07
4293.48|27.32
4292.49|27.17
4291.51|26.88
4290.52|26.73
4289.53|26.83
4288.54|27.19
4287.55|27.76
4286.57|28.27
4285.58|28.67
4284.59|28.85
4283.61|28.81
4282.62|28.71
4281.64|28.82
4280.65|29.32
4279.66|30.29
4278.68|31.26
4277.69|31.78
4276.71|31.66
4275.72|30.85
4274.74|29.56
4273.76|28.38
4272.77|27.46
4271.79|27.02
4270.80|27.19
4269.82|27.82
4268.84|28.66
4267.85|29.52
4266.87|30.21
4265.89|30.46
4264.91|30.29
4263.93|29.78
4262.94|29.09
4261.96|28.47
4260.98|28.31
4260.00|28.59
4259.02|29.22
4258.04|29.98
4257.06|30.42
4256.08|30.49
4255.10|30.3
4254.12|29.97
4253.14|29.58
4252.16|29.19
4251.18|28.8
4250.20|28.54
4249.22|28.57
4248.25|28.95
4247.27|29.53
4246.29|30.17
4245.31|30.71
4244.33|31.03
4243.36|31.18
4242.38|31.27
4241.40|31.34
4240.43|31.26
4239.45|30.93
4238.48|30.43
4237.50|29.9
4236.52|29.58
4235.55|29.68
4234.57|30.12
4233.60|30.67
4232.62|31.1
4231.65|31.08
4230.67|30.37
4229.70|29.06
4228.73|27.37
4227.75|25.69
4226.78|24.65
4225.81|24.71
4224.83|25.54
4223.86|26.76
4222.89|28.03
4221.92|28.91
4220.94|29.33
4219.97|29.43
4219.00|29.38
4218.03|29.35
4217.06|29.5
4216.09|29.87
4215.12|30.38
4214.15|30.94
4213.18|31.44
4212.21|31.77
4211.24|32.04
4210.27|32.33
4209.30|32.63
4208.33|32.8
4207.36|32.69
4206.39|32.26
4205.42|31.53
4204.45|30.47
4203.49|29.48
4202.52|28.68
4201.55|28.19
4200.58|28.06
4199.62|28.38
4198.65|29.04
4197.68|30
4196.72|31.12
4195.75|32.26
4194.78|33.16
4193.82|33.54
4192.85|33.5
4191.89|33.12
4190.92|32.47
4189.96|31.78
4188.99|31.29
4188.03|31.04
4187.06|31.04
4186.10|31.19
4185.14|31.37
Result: 3.2 A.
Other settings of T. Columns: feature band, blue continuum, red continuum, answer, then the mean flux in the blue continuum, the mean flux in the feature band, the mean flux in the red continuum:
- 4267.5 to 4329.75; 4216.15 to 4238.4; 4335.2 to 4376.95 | 4.8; 28.7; 27.1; 30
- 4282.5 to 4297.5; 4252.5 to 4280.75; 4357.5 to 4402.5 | 1.2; 29.5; 27.2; 30.1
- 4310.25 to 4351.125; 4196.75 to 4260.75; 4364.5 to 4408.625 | 0.7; 29.8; 29.3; 29.7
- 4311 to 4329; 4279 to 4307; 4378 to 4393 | -1.8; 25.7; 29.2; 28.7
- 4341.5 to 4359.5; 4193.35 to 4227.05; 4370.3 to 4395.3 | -0.7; 30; 30.4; 29.1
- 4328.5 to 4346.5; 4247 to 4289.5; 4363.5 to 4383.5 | 0.3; 29.2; 29.2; 30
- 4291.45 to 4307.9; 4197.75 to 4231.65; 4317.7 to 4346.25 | 3.4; 29.5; 23.4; 29.4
